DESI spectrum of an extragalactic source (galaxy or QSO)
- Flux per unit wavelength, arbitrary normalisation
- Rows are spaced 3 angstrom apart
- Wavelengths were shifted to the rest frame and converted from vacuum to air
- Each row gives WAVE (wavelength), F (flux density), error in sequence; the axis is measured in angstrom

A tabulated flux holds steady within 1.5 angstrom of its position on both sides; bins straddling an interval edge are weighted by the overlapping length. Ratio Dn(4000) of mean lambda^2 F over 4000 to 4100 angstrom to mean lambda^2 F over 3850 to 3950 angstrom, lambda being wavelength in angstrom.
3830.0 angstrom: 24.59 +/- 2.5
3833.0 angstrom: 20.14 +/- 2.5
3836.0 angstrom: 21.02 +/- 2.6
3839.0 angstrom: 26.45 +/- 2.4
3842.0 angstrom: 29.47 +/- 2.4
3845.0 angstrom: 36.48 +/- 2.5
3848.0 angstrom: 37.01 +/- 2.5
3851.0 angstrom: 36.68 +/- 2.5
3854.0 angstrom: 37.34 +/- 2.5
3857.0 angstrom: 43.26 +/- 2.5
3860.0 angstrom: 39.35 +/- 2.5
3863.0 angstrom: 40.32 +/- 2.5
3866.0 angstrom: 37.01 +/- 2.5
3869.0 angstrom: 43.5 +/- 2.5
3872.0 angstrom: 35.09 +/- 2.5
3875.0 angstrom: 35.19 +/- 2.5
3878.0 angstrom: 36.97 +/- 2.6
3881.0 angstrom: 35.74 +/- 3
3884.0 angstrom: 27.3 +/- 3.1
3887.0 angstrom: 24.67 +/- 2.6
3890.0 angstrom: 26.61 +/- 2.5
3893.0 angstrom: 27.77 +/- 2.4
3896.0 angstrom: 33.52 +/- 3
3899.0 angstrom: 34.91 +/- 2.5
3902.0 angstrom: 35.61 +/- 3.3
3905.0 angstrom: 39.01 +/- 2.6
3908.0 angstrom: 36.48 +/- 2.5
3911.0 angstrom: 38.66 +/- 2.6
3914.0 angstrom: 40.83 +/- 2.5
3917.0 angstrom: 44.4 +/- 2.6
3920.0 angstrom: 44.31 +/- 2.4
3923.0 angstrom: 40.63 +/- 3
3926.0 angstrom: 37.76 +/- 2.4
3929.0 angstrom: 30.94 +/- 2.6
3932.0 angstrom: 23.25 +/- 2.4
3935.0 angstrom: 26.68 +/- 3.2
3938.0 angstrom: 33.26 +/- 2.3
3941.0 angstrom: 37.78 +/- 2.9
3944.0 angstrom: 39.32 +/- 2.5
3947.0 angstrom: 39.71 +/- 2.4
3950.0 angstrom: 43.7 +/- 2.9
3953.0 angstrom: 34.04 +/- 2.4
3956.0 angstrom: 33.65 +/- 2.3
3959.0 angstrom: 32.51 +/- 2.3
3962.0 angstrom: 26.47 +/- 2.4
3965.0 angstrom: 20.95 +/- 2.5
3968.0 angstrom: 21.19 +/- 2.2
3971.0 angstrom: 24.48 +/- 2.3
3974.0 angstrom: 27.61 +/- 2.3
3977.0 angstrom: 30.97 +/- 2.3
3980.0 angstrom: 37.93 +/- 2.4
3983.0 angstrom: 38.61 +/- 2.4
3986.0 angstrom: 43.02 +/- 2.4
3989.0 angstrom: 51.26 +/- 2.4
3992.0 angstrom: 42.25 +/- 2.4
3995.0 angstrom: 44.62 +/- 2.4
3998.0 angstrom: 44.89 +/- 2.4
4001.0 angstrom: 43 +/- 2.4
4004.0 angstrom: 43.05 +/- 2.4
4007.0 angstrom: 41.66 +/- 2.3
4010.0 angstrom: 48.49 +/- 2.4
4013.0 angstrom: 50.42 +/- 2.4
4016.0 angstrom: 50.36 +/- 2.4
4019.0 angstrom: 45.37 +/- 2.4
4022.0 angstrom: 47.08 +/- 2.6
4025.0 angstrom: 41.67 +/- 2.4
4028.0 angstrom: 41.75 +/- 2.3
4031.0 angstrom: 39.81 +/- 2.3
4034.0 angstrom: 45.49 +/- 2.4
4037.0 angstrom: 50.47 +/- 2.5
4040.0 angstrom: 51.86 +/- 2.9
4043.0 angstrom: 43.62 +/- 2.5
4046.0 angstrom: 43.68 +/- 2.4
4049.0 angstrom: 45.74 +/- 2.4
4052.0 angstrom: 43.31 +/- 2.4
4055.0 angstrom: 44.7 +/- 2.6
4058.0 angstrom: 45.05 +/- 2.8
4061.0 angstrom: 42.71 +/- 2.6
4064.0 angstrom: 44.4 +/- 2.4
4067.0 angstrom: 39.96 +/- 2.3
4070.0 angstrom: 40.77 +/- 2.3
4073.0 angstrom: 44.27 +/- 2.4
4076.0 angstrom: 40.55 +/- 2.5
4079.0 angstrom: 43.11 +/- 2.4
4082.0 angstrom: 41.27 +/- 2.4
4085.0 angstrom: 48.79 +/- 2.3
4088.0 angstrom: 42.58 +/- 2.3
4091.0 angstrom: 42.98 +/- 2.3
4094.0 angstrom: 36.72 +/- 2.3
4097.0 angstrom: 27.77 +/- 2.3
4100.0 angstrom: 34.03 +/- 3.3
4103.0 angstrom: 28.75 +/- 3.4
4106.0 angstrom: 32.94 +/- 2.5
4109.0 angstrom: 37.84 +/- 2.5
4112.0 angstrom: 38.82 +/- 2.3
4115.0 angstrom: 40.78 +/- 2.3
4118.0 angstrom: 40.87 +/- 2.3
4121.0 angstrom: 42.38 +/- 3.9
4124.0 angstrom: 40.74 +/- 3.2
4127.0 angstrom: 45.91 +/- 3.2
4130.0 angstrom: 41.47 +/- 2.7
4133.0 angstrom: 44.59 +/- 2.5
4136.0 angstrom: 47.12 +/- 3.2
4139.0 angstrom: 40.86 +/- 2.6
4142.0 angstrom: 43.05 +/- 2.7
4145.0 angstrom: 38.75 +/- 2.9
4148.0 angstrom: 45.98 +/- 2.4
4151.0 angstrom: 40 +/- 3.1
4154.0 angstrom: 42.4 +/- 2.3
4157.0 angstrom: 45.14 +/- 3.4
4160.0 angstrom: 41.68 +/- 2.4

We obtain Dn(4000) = 1.30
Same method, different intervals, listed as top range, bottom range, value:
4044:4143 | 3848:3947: 1.27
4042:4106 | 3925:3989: 1.32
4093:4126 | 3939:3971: 1.22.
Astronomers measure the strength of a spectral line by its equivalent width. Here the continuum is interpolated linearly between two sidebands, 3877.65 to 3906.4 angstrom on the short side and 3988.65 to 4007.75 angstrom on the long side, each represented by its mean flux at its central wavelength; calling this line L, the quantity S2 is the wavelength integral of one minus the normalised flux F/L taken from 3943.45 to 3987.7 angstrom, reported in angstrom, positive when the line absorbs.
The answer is 8.1 angstrom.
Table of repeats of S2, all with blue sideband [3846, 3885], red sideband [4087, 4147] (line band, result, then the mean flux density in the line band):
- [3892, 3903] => 1.3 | 33.1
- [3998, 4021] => -4.4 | 46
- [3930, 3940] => 2.5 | 28.4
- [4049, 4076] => -2.9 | 43.1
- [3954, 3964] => 2.0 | 30.5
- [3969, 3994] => 1.0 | 36.9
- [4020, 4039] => -2.9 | 44.6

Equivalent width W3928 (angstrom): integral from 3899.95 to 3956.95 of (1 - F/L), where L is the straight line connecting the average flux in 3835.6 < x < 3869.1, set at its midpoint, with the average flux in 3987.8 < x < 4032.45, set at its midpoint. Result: 4.7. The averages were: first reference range 35.8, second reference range 45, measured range 36.9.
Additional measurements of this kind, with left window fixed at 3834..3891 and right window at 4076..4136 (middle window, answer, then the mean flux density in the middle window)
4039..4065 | -4.3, 44.9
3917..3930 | -1.4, 39.4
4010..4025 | -3.9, 47.7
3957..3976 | 5.5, 25.9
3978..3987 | -0.5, 39.2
